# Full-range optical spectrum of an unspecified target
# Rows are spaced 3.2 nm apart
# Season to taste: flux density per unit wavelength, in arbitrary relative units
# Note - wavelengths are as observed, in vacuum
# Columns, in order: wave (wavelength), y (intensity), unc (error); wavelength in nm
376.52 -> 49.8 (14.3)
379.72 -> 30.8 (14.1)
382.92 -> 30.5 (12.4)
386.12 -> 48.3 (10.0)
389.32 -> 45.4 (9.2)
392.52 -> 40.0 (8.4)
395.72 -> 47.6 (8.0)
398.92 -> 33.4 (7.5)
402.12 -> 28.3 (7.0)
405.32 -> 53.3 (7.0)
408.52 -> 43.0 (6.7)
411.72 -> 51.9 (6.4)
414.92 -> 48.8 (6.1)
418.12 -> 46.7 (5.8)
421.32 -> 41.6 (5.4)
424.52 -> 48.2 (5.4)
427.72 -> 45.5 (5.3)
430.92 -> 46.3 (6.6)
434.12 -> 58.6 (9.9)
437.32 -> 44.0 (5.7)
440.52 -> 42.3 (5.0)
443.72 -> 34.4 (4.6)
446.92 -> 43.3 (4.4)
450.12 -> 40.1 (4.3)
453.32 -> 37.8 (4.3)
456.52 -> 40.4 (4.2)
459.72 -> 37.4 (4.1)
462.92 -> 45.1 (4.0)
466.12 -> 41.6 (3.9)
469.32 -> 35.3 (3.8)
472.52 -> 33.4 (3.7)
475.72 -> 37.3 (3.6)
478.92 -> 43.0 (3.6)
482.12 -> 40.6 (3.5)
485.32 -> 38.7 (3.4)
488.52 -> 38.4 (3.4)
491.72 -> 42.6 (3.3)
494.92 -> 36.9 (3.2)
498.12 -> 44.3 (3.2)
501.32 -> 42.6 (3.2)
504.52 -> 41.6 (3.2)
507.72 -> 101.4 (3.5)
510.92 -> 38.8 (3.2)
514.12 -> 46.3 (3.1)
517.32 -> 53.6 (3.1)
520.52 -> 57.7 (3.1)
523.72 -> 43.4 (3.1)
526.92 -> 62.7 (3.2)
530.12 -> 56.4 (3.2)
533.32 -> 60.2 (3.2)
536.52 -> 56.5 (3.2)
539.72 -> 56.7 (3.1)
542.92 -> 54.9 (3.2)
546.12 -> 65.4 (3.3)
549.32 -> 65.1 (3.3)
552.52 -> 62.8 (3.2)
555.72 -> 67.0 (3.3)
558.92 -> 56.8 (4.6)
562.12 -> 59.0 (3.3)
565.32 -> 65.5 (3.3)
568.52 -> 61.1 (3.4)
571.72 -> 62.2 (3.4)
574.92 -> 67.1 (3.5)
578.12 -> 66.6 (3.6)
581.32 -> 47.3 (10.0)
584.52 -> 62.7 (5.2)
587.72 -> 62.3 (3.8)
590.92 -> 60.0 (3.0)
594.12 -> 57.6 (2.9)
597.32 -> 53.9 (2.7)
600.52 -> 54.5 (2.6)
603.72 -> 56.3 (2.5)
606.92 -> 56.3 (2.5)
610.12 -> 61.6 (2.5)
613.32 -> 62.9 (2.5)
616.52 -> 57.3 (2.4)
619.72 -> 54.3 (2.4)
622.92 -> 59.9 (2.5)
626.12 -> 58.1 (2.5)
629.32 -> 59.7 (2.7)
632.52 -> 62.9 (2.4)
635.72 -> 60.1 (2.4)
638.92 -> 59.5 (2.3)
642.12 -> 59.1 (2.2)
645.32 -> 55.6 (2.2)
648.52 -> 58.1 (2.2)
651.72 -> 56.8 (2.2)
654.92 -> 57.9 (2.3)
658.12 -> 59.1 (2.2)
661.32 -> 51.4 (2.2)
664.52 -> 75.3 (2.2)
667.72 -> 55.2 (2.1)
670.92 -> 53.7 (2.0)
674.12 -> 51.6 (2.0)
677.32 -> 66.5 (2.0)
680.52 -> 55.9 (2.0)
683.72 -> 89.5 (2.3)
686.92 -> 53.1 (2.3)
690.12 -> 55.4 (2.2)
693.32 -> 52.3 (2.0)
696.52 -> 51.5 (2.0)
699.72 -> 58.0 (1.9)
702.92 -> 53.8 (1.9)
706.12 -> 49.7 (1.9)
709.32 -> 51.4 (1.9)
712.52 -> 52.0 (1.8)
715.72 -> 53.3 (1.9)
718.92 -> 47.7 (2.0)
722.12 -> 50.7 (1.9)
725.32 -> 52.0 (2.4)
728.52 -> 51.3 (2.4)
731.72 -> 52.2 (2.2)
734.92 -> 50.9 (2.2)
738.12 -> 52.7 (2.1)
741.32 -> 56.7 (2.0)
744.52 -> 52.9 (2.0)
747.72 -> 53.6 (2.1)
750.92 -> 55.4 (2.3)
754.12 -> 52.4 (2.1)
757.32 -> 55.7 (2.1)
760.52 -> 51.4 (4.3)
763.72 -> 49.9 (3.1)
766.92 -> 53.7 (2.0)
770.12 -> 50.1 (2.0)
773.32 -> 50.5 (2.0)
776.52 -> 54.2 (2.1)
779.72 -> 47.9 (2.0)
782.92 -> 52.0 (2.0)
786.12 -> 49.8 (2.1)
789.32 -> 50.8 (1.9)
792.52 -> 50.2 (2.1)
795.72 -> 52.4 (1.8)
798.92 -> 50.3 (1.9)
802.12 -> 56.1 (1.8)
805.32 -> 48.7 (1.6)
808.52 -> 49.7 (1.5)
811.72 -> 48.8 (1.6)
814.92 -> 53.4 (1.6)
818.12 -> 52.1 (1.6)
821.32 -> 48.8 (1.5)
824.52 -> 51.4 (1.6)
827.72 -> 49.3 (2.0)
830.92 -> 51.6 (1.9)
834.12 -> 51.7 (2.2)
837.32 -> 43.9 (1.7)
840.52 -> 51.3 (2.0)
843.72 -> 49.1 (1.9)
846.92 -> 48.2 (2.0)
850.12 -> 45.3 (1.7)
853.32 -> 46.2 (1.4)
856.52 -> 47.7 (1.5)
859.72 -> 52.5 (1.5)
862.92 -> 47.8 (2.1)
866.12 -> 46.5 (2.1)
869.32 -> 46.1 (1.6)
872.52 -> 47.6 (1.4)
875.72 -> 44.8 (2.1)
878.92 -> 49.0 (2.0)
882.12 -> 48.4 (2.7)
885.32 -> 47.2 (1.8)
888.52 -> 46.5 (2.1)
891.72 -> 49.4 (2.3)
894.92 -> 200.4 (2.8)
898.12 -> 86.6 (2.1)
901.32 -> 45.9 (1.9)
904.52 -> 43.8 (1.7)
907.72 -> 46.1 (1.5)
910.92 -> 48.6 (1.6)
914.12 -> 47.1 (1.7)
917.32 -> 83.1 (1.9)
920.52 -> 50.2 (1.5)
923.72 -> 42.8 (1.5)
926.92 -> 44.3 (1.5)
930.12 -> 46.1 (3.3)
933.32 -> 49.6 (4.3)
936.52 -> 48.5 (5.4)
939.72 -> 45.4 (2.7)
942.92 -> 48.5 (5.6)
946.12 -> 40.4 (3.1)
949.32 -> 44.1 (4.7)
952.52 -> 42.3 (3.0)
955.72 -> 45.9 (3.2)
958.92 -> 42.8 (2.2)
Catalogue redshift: 0.36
